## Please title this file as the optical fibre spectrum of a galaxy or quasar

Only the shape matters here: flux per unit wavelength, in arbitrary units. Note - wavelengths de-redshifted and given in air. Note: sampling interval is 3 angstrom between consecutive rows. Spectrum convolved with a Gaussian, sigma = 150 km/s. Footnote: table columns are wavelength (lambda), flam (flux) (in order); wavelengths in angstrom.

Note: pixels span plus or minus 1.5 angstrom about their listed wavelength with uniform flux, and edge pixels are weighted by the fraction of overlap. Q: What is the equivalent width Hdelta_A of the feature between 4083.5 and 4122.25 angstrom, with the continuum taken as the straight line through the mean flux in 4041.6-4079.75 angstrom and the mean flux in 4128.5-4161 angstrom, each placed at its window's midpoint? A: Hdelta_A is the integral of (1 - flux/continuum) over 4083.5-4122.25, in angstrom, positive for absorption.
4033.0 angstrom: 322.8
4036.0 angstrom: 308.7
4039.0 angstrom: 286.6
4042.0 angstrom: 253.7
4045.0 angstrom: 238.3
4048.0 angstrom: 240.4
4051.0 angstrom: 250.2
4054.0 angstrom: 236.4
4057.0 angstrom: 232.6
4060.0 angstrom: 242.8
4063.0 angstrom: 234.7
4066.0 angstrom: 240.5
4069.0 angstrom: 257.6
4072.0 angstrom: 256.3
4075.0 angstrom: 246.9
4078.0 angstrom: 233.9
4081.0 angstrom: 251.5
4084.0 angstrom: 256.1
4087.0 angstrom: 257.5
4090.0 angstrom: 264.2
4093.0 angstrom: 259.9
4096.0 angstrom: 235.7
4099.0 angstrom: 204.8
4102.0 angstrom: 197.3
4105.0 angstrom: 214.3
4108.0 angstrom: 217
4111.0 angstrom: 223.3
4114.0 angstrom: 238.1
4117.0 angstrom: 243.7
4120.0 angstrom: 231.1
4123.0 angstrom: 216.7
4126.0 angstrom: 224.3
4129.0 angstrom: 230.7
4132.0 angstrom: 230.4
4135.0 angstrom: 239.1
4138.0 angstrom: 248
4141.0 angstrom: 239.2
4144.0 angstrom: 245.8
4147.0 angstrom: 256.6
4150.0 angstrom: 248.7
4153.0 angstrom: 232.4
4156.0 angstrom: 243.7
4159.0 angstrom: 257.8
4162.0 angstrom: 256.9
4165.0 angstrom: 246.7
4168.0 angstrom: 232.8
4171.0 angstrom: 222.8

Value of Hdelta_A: 1.62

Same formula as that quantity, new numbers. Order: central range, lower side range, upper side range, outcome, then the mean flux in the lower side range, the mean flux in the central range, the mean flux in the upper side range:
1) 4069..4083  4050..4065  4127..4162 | -0.5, 239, 249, 243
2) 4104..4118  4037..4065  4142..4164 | 1.2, 247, 227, 249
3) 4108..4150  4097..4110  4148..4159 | -1.5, 210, 236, 244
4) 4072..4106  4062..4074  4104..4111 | -1.1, 248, 240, 217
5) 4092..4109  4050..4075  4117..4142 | 1.2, 244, 221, 233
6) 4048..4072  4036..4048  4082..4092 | 1.7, 263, 243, 259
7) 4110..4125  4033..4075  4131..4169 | 1.1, 255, 231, 245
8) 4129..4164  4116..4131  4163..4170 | -1.5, 229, 245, 240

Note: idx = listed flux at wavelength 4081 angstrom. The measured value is 251.5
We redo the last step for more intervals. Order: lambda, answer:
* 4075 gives 246.9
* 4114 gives 238.1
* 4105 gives 214.3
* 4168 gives 232.8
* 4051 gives 250.2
